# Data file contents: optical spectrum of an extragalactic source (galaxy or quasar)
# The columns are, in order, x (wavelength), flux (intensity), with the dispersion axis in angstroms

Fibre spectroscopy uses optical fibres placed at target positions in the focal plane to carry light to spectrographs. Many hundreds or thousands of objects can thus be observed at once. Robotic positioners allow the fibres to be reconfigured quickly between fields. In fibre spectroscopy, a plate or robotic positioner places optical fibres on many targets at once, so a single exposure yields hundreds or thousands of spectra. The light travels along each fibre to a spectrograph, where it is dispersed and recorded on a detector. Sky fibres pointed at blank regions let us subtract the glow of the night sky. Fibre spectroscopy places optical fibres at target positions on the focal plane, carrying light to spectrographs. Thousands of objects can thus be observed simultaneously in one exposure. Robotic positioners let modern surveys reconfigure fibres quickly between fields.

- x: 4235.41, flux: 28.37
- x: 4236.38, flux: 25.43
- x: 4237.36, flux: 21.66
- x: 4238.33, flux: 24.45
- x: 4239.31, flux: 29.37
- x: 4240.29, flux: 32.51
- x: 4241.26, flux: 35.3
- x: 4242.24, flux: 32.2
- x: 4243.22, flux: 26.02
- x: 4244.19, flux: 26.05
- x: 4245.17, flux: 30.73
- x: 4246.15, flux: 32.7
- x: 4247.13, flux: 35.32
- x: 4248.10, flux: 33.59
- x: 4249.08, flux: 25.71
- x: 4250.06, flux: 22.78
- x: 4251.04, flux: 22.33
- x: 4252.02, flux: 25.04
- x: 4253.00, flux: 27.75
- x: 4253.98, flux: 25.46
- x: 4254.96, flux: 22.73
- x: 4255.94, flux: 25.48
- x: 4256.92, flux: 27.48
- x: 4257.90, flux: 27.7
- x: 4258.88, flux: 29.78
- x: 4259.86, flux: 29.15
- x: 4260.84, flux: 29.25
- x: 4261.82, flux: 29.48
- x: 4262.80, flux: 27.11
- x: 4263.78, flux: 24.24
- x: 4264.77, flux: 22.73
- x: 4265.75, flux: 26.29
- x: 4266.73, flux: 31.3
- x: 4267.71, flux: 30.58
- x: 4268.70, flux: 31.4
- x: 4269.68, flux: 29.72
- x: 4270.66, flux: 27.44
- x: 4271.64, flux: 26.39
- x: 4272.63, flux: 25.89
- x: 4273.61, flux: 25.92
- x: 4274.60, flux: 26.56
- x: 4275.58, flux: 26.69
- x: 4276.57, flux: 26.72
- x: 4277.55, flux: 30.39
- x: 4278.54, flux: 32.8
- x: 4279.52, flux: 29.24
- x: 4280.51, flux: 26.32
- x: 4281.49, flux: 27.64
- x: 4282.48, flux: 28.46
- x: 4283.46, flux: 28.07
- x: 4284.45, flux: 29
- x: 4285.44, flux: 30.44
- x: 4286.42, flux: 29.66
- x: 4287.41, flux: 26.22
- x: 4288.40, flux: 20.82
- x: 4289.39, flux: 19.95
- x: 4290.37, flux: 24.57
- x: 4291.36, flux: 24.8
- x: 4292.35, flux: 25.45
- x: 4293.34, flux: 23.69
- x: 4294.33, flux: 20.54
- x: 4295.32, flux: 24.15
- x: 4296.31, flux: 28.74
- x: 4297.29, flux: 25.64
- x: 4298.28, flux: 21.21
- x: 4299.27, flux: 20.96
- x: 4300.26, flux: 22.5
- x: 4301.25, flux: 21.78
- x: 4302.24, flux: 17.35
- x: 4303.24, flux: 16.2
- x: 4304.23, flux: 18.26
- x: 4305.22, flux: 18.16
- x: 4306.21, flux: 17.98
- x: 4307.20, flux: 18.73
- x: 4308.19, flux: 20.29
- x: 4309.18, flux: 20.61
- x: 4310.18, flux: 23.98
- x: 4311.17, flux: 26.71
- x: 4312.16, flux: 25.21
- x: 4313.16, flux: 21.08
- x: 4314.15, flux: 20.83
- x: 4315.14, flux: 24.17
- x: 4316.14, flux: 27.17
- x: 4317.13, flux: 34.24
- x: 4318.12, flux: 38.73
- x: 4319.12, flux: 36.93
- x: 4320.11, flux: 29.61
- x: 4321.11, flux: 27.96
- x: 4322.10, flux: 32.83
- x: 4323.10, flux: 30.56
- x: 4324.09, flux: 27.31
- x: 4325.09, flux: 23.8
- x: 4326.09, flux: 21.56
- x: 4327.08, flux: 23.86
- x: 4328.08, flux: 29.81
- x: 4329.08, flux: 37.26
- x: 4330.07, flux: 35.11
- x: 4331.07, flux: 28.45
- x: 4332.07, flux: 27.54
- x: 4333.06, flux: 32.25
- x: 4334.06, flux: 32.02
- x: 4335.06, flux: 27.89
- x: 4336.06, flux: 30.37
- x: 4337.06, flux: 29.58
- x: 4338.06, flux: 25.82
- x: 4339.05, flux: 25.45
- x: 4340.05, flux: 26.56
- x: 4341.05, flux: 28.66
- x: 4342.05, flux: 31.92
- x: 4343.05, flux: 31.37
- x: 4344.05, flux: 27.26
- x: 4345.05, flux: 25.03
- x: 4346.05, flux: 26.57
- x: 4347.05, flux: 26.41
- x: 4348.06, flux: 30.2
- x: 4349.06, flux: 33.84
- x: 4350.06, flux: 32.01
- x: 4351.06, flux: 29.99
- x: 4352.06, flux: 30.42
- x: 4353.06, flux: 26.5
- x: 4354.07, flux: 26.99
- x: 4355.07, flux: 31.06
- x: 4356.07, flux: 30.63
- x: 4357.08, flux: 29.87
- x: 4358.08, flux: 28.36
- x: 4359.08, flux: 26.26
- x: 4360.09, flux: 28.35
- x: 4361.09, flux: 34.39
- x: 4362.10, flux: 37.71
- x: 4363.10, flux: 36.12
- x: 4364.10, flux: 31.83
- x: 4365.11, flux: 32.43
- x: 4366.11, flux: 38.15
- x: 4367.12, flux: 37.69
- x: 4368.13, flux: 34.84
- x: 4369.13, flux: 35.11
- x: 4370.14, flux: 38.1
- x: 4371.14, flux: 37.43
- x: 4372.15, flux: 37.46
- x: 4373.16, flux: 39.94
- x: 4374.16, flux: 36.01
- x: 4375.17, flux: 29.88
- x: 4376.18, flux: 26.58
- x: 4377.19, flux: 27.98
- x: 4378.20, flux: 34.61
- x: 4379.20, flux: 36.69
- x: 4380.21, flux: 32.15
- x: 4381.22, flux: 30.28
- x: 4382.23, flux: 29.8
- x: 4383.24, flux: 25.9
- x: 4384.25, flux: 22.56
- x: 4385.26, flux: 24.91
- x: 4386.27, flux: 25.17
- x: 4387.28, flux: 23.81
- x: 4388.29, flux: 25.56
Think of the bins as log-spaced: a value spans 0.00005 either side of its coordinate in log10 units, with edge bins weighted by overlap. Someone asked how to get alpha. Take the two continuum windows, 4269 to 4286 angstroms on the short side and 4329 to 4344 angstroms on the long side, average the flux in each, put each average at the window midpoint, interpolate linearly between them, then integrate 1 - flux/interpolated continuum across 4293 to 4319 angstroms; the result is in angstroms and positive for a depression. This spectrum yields 5.1 angstroms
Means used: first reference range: 28.2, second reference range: 29.7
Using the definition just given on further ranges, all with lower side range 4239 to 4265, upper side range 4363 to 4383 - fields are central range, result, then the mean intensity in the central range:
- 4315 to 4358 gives 3.7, 29.5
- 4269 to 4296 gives 2.7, 26.6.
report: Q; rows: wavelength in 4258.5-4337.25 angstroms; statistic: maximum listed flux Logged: 38.73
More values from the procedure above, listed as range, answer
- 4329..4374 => 39.94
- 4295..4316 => 28.74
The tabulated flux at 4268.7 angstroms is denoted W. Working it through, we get 31.4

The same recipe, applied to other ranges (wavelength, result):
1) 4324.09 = 27.31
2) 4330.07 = 35.11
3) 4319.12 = 36.93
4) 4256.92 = 27.48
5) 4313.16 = 21.08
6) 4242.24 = 32.2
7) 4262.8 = 27.11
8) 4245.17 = 30.73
